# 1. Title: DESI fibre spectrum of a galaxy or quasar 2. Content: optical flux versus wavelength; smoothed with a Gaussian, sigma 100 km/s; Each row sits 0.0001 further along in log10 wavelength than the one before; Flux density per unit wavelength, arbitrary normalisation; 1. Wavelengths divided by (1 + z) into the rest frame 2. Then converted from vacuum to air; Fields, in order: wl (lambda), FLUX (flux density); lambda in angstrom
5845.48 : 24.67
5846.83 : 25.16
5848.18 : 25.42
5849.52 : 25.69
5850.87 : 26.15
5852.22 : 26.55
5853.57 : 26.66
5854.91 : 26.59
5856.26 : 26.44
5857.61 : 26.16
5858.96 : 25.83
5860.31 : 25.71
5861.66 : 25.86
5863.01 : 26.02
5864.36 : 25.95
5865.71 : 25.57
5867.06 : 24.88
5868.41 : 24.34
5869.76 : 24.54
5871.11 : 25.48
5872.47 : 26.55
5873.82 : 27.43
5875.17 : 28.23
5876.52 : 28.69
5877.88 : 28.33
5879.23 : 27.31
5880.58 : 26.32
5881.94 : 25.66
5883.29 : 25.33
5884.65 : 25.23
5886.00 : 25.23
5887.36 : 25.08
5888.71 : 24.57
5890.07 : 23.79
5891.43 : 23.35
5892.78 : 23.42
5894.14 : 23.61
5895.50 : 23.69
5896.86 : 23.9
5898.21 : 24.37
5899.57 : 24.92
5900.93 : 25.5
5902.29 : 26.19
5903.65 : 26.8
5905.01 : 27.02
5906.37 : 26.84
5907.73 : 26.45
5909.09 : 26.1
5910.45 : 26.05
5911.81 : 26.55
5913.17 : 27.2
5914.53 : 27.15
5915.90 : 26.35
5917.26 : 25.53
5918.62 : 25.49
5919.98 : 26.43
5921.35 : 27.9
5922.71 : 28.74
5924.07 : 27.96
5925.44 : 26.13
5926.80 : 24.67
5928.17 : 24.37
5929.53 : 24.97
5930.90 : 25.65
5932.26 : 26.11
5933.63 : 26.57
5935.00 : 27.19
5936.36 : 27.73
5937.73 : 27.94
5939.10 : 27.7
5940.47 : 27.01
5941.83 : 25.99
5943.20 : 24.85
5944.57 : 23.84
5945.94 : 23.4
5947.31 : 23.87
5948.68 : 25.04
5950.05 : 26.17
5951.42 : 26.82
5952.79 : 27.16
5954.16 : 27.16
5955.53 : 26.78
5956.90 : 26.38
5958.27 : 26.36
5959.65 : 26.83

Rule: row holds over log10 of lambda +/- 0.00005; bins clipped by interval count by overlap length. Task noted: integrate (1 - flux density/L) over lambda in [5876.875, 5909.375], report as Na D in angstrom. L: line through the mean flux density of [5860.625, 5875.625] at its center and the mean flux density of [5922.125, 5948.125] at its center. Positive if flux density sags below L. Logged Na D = 0.65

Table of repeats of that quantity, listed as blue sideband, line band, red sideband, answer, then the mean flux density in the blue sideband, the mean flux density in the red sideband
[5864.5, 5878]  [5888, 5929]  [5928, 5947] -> 0.64 angstrom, 26.3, 26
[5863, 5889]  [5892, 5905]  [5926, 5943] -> 0.66 angstrom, 26.1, 26.3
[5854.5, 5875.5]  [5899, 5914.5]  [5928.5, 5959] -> -0.21 angstrom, 25.9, 26.1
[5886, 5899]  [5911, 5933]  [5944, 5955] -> -1.37 angstrom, 24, 25.5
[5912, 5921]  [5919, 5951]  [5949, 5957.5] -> 0.55 angstrom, 26.4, 26.7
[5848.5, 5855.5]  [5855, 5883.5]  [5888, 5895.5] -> -1.21 angstrom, 26.3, 23.7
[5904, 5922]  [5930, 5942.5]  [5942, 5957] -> -0.45 angstrom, 26.5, 25.6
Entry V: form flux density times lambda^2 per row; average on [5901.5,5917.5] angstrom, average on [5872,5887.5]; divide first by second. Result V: 1.00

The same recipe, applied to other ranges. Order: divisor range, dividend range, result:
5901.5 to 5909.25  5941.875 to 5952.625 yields 0.96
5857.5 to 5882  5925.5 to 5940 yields 1.02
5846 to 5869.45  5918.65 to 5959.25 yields 1.05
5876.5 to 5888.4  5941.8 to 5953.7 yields 0.99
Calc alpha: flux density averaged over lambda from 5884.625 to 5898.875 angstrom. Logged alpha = 24.2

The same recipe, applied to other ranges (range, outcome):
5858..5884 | 26.2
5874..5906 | 25.5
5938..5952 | 25.5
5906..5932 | 26.3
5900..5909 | 26.4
